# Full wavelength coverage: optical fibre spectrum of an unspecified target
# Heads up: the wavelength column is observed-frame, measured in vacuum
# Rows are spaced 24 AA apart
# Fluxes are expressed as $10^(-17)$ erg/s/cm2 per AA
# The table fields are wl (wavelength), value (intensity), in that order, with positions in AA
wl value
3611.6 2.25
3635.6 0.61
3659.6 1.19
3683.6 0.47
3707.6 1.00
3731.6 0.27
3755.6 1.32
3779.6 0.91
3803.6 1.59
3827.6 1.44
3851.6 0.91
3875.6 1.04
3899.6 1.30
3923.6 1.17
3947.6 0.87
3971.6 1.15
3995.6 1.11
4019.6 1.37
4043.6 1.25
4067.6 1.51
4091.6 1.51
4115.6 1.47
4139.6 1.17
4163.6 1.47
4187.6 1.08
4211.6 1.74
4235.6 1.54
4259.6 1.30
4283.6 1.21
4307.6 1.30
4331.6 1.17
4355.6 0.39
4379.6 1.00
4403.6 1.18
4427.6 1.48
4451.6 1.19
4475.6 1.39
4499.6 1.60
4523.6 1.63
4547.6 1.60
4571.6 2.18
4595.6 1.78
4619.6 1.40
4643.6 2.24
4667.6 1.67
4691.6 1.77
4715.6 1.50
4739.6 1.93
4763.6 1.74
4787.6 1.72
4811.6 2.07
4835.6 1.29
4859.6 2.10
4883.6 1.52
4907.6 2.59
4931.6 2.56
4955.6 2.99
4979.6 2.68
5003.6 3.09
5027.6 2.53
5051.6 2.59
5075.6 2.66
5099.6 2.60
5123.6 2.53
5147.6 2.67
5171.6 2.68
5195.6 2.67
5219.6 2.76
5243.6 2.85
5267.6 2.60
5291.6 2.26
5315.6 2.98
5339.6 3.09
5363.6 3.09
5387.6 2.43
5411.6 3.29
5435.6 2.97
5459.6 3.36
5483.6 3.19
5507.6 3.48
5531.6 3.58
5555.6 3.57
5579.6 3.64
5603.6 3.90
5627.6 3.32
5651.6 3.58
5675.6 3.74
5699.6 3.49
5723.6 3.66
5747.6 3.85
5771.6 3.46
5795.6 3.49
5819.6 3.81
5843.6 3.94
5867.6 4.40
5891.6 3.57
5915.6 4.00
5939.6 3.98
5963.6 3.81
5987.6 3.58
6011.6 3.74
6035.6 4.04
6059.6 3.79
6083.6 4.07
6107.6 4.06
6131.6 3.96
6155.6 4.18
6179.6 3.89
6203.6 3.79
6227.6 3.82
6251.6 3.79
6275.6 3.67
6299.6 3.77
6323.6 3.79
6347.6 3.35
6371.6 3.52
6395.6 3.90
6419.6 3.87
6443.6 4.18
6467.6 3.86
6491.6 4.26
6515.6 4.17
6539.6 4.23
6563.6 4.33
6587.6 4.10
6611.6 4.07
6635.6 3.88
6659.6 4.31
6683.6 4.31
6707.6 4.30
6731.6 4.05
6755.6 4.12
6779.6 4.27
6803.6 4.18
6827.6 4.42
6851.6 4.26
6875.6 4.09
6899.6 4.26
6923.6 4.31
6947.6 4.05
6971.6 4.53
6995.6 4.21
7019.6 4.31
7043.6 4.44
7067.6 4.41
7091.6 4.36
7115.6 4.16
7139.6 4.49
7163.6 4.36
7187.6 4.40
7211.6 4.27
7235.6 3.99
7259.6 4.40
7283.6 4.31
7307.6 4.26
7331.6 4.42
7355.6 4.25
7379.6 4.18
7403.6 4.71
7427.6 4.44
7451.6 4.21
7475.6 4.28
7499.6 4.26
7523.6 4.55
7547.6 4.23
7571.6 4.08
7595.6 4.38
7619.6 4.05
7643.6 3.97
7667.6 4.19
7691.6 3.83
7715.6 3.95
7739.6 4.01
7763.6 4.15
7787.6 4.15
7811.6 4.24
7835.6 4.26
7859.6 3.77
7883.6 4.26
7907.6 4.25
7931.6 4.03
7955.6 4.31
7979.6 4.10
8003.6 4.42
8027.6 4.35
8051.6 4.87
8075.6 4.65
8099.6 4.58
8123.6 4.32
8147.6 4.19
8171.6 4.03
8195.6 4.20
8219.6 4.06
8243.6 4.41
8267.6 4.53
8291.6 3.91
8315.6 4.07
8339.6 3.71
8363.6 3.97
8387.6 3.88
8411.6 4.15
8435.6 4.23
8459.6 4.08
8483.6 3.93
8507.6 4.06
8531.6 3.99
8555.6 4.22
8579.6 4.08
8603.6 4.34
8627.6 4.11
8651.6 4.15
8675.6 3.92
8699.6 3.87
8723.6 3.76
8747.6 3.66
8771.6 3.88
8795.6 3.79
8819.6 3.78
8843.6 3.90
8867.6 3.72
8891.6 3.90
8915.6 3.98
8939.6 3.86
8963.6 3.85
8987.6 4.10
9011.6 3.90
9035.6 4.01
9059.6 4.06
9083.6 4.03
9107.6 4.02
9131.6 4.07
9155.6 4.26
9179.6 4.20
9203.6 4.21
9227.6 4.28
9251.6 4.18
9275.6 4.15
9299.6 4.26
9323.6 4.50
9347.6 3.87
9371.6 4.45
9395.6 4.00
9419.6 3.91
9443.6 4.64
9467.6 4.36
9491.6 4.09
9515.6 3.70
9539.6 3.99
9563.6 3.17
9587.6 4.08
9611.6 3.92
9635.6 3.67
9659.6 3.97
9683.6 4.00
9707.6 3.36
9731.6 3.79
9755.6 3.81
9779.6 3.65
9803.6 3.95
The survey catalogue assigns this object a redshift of 0.23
